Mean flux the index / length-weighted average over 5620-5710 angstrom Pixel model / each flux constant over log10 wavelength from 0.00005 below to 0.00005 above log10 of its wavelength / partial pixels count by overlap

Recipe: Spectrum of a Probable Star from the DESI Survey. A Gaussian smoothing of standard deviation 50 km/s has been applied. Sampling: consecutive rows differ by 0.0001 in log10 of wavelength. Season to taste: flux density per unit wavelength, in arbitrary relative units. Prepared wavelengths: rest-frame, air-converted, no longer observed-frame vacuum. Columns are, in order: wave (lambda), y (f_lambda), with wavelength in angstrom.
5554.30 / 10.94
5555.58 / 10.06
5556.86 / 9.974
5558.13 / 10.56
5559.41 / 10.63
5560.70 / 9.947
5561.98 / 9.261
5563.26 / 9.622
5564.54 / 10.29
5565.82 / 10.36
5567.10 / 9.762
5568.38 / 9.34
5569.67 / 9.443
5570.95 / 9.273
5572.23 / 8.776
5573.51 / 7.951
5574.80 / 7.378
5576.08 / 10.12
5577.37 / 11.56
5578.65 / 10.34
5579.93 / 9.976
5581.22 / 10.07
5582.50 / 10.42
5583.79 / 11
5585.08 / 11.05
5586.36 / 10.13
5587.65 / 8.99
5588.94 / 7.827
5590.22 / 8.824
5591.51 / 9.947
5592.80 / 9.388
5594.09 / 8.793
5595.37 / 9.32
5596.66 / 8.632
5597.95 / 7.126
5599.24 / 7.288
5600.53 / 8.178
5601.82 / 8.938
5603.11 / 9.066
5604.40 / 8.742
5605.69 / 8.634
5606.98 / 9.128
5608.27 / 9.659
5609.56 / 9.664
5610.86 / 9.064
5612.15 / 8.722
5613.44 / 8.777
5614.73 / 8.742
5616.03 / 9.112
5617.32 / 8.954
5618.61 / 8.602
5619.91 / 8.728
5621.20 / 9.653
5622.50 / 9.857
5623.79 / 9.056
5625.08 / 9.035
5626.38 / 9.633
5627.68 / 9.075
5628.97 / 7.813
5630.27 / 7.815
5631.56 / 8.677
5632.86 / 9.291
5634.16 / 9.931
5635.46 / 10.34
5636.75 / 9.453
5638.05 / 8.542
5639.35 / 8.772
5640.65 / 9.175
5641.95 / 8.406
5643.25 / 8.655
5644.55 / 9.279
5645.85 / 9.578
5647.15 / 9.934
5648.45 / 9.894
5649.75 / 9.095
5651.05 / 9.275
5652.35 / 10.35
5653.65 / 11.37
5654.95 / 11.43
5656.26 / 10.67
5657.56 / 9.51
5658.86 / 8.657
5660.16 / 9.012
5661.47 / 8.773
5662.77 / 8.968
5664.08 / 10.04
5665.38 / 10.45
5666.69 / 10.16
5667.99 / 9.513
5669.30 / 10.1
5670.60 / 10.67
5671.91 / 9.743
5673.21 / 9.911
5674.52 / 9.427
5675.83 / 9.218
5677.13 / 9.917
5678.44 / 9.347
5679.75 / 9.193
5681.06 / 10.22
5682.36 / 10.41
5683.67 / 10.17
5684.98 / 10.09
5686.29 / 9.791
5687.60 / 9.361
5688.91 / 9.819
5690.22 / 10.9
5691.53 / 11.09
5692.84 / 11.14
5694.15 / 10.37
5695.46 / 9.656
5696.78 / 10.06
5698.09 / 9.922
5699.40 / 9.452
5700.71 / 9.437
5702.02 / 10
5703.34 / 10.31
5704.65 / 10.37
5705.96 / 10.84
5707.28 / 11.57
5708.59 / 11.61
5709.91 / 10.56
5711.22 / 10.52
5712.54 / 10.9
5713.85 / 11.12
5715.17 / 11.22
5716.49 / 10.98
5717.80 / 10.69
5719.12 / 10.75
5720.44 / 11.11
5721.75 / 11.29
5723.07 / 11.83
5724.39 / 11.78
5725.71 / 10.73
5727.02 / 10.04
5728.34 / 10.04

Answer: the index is 9.76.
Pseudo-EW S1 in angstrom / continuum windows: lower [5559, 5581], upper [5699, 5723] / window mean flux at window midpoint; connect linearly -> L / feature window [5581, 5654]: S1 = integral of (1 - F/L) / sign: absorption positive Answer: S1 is 6.2 angstrom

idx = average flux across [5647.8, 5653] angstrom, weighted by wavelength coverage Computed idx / 9.66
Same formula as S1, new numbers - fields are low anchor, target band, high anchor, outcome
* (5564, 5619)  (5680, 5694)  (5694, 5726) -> 0.2 angstrom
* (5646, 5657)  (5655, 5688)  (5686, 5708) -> 1.5 angstrom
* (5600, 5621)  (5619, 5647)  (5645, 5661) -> 1.0 angstrom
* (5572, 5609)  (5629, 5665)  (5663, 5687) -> 0.9 angstrom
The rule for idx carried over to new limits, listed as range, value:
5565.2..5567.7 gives 10.1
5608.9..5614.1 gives 9.06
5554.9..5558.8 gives 10.2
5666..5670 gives 9.94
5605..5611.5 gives 9.22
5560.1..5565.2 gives 9.79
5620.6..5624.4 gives 9.52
